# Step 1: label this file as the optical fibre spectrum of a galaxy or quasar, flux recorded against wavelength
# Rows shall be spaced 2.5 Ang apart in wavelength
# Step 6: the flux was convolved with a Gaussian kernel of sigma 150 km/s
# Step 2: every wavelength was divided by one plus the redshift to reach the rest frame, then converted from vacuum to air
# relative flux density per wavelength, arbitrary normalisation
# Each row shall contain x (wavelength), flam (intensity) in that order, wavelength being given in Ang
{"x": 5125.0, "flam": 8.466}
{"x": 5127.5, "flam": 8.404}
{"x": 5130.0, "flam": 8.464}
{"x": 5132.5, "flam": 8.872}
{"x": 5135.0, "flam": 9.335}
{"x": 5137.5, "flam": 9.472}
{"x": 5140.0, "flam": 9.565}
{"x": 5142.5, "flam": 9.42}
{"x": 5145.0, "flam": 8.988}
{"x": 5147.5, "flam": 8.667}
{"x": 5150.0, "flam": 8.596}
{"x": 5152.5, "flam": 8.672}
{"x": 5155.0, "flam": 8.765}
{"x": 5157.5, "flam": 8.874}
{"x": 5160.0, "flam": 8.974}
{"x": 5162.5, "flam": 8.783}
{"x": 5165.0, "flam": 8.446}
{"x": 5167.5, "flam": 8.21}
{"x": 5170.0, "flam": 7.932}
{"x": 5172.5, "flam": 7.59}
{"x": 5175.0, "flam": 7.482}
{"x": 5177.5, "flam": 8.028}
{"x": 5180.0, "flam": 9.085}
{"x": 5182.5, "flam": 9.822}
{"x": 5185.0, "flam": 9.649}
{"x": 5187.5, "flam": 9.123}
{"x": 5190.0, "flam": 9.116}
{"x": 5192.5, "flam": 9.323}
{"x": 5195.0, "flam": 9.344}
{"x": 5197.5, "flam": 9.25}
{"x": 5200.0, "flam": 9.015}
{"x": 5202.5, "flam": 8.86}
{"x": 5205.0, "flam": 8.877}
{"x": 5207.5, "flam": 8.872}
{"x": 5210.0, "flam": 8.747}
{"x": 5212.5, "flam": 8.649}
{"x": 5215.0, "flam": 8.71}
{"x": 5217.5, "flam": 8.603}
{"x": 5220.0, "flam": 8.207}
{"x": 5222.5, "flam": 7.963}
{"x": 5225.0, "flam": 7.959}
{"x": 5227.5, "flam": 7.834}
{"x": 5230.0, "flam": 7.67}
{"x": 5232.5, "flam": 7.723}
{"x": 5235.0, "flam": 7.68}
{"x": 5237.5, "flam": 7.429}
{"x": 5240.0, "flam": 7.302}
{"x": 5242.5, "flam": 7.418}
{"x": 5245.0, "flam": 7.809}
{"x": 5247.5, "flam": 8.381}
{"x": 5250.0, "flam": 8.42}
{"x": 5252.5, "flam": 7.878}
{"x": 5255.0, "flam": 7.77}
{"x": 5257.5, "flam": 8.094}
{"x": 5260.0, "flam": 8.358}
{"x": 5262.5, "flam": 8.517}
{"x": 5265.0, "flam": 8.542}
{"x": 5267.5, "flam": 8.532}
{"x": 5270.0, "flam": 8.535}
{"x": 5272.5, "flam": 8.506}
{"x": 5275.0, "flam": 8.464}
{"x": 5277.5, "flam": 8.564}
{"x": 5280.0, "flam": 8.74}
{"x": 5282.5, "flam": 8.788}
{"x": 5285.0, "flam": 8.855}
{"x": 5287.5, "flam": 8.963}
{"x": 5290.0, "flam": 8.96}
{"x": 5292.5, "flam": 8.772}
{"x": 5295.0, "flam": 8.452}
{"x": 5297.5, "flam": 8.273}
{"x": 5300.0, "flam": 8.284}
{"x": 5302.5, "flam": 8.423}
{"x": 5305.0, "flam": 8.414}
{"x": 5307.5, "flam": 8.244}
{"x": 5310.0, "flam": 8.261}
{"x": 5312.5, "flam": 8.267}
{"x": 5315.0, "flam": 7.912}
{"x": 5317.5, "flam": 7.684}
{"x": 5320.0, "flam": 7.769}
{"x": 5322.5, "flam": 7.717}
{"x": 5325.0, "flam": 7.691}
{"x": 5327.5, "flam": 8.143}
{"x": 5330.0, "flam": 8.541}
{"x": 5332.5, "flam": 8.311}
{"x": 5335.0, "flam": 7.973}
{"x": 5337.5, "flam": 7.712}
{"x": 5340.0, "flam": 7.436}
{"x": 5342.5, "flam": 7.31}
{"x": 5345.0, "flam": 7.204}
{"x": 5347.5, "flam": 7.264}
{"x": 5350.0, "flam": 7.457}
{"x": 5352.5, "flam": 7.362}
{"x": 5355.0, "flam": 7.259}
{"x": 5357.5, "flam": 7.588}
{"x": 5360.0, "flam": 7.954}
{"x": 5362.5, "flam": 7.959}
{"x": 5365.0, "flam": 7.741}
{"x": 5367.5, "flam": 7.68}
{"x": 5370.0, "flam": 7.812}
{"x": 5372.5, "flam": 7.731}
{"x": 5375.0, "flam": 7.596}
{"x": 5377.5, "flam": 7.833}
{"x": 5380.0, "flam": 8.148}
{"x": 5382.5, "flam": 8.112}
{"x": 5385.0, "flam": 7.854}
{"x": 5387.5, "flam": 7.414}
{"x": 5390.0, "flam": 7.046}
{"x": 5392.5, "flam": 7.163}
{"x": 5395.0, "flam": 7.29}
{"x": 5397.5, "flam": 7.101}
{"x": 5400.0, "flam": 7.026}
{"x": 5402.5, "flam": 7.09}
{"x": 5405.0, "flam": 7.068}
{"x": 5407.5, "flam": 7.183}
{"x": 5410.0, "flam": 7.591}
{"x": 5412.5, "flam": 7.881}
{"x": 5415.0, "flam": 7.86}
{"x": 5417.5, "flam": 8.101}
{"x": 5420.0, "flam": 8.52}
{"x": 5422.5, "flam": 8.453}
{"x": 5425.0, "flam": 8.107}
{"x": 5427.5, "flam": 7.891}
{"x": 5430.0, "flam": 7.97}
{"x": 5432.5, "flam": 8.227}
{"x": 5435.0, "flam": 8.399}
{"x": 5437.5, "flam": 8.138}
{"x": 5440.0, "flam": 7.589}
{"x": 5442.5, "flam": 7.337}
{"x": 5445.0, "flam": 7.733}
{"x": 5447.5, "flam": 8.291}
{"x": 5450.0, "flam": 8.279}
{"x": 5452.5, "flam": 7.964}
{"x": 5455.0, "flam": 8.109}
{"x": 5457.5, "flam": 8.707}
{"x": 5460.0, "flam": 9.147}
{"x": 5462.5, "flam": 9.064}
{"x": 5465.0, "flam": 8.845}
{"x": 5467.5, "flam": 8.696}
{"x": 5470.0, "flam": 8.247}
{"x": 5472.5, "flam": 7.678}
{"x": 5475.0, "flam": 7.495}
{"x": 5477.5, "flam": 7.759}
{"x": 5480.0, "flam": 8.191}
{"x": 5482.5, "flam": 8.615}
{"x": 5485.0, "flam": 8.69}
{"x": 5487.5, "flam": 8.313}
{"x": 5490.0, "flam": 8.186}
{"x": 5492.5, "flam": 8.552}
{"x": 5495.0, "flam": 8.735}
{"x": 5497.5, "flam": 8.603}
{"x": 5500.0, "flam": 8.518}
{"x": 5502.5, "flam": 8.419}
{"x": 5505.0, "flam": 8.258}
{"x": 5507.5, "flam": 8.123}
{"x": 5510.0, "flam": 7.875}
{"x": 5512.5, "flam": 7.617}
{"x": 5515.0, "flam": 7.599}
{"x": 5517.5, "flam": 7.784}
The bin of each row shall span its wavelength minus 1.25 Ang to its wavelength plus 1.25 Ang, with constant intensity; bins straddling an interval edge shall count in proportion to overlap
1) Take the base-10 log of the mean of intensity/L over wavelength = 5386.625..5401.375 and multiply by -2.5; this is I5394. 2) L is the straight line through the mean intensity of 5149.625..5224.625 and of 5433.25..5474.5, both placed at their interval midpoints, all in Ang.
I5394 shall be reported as 0.17 mag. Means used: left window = 8.71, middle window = 7.17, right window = 8.25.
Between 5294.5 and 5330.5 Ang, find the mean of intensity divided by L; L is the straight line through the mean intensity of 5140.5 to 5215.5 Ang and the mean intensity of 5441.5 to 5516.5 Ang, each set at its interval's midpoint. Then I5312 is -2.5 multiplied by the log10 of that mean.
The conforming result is 0.06 mag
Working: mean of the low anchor 8.8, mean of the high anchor 8.26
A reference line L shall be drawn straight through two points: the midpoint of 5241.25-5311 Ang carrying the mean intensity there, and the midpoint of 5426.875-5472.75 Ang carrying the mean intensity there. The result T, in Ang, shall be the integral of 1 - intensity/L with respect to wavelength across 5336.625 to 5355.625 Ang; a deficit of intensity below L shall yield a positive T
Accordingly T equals 2.2 Ang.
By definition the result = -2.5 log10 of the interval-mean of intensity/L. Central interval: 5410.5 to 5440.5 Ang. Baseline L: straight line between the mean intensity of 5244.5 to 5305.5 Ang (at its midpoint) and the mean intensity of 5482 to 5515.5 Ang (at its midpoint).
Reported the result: 0.03 mag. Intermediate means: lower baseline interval 8.46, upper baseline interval 8.3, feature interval 8.09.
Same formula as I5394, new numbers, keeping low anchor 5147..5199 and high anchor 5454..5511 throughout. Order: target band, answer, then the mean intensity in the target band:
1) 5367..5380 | 0.10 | 7.77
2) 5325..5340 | 0.07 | 8.04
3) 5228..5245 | 0.15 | 7.57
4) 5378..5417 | 0.14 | 7.47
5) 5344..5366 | 0.14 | 7.53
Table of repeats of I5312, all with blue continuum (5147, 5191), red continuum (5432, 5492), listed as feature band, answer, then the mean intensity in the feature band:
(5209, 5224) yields 0.02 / 8.47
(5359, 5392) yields 0.08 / 7.74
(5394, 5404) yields 0.17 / 7.12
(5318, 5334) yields 0.06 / 8.01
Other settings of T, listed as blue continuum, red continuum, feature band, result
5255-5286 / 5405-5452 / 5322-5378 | 3.55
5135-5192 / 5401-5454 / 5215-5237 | 1.56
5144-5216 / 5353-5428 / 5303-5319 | -0.11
